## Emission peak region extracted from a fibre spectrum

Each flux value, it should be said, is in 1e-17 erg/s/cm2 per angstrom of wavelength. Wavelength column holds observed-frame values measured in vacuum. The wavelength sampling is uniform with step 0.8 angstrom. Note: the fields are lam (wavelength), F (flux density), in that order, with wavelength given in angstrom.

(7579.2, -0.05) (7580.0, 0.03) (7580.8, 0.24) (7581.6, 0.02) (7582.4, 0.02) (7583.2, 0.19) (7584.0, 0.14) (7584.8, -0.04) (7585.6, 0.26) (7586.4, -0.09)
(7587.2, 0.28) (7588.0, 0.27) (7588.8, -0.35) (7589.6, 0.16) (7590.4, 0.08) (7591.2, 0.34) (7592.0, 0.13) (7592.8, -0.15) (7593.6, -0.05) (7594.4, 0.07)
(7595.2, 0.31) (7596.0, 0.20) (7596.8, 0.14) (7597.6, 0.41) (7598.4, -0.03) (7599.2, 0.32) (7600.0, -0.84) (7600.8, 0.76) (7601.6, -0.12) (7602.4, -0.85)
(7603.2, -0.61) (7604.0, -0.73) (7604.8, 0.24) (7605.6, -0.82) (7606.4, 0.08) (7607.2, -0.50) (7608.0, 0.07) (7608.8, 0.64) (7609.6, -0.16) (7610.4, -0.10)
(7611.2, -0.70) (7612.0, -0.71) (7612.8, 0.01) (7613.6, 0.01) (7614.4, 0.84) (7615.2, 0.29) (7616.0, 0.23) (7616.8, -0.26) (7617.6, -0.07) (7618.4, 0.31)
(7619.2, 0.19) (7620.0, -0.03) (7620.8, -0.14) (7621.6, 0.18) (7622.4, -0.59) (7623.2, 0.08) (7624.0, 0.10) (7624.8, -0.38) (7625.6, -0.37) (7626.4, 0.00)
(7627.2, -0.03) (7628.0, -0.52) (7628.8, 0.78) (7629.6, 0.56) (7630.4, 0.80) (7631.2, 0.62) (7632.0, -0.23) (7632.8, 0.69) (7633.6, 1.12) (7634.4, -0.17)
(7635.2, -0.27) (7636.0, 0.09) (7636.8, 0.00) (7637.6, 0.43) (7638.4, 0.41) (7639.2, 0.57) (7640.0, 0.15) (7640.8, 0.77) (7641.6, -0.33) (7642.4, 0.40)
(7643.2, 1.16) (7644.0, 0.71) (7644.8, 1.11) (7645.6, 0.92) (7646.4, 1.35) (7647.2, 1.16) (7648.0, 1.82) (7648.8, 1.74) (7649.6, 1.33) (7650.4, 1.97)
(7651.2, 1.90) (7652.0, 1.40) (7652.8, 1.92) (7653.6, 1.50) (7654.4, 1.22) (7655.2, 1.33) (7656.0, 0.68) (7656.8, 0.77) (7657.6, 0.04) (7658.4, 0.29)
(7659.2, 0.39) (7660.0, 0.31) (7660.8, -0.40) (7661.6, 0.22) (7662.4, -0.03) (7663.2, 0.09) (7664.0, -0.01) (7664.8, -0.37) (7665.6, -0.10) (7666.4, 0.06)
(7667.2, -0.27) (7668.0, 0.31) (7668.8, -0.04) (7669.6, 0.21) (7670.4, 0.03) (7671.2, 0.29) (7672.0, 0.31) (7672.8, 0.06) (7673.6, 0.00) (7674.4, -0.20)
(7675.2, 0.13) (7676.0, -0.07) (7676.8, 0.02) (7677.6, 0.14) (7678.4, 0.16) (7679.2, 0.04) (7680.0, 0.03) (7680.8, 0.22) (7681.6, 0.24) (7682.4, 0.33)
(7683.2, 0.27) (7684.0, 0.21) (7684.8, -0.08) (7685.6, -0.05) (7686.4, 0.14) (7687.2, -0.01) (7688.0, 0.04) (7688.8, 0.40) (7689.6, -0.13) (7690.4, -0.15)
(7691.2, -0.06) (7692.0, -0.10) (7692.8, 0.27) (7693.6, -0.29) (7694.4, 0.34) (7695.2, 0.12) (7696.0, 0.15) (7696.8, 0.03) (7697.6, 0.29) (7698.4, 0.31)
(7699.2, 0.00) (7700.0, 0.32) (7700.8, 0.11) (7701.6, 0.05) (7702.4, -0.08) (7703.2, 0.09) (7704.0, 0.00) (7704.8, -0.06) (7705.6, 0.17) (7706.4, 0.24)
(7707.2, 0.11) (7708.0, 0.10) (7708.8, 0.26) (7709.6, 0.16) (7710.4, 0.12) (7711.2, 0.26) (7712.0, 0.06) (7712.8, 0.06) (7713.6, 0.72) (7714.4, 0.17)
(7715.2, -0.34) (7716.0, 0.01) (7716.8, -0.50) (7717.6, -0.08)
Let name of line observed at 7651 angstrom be [O II] 3727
